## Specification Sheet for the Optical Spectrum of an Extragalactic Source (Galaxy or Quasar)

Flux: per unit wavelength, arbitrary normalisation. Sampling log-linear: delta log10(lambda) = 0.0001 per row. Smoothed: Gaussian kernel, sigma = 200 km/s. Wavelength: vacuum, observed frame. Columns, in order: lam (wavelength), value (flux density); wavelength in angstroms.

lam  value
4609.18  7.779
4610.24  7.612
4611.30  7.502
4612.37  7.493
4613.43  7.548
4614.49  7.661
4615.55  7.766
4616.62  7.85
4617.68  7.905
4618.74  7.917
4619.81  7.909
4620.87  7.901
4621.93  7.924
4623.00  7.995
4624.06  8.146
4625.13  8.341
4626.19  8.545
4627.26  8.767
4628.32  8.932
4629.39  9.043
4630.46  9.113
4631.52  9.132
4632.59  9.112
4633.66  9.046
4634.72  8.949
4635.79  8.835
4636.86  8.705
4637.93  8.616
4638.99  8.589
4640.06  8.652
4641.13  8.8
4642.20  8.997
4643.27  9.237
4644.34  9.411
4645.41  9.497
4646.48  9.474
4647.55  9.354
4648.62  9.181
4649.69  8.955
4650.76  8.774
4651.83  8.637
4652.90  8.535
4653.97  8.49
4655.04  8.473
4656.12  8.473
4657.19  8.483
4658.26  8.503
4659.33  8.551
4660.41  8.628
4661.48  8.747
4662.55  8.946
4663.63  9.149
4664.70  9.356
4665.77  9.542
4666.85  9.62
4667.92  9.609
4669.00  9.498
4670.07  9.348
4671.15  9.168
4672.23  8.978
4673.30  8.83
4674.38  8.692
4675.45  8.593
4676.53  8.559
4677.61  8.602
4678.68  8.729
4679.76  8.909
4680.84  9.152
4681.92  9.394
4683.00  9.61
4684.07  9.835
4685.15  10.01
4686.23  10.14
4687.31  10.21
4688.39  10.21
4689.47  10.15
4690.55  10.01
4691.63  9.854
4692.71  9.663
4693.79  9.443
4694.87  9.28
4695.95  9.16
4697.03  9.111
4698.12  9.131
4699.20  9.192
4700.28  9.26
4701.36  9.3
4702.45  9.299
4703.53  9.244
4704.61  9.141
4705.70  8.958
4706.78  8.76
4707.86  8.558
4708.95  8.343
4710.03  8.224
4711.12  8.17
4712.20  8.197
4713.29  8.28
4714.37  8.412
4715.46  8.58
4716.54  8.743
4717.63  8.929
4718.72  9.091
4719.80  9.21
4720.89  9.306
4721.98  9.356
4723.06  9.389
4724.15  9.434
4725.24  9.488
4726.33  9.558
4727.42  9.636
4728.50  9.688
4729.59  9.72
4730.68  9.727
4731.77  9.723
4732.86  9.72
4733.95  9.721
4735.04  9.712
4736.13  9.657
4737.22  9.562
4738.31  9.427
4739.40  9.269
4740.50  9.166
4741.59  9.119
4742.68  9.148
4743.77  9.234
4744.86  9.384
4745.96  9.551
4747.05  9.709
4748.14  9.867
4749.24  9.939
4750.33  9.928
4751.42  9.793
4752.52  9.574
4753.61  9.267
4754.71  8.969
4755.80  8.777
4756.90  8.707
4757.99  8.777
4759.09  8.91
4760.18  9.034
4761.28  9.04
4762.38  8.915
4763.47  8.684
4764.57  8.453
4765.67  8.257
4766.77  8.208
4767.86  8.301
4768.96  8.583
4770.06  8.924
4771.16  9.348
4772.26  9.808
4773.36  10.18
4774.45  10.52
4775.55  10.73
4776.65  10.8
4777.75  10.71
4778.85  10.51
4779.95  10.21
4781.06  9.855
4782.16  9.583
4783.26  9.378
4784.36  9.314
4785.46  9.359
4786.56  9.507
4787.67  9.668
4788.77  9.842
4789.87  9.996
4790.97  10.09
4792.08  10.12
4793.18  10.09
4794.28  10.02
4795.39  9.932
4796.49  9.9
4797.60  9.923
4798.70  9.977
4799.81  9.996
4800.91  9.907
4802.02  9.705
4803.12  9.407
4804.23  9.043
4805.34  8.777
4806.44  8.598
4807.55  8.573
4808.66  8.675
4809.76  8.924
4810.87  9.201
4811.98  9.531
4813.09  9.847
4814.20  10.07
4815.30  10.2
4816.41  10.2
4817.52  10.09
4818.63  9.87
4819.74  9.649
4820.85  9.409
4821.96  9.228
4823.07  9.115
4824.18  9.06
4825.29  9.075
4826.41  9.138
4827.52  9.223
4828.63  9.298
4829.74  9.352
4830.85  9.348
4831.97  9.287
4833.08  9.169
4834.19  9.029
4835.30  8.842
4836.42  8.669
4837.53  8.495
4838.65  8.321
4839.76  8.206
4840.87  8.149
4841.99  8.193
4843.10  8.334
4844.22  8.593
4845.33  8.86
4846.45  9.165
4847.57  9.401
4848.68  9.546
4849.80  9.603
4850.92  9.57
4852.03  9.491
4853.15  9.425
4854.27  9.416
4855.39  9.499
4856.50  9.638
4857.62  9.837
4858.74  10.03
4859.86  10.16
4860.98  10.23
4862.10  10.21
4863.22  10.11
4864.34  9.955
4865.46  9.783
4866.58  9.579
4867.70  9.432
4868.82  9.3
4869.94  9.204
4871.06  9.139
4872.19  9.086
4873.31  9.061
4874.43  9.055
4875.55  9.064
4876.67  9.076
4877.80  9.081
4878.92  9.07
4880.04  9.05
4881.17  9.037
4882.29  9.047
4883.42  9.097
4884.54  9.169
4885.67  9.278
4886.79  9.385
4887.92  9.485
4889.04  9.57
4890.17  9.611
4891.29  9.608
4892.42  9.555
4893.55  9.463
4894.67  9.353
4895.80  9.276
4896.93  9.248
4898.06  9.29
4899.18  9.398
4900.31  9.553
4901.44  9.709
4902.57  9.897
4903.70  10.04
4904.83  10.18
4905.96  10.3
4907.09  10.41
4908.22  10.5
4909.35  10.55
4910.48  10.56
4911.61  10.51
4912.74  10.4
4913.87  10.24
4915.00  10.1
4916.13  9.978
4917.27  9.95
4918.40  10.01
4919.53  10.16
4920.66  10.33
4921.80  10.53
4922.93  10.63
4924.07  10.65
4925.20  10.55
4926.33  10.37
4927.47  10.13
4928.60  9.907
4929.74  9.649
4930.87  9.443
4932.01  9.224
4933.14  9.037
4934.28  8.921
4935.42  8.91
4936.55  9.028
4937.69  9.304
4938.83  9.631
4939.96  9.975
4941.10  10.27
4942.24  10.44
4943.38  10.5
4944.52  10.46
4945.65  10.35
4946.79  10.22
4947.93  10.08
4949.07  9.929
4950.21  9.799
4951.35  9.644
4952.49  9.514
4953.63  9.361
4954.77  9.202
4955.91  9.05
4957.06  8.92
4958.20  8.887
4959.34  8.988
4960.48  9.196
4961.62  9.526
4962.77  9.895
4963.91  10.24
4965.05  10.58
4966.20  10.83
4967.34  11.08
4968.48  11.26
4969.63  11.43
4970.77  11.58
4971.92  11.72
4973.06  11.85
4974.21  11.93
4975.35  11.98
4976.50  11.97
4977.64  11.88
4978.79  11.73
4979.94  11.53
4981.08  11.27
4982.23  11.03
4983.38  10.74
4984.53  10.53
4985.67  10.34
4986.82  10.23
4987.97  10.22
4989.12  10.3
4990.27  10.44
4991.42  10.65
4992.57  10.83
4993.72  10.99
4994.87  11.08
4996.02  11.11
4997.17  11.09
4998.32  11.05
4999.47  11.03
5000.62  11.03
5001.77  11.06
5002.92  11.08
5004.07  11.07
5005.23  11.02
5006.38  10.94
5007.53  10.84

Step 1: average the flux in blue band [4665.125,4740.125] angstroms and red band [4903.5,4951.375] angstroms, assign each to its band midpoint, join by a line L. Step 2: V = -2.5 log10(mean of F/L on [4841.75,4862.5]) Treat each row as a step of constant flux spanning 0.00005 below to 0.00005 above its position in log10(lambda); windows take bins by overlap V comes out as 0.04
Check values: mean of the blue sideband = 9.26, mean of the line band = 9.45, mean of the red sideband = 10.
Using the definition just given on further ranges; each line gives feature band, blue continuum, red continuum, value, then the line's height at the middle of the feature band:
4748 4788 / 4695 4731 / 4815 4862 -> -0.03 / 9.15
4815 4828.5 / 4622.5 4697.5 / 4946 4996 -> 0.04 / 9.83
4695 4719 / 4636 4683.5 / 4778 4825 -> 0.04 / 9.18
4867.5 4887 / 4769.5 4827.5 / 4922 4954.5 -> 0.07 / 9.78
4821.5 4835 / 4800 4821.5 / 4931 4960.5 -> 0.03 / 9.48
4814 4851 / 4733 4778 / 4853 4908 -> 0.04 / 9.46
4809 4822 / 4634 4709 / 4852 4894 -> -0.04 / 9.36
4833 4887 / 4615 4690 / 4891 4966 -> 0.04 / 9.61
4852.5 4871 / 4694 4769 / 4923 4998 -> 0.01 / 9.82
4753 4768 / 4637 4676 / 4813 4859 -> 0.05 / 9.13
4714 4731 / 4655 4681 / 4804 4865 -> -0.03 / 9.05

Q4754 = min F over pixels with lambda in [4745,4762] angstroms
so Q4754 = 8.707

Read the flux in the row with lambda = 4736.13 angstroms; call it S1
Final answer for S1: 9.657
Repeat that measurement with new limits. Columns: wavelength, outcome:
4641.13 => 8.8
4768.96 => 8.583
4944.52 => 10.46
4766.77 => 8.208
